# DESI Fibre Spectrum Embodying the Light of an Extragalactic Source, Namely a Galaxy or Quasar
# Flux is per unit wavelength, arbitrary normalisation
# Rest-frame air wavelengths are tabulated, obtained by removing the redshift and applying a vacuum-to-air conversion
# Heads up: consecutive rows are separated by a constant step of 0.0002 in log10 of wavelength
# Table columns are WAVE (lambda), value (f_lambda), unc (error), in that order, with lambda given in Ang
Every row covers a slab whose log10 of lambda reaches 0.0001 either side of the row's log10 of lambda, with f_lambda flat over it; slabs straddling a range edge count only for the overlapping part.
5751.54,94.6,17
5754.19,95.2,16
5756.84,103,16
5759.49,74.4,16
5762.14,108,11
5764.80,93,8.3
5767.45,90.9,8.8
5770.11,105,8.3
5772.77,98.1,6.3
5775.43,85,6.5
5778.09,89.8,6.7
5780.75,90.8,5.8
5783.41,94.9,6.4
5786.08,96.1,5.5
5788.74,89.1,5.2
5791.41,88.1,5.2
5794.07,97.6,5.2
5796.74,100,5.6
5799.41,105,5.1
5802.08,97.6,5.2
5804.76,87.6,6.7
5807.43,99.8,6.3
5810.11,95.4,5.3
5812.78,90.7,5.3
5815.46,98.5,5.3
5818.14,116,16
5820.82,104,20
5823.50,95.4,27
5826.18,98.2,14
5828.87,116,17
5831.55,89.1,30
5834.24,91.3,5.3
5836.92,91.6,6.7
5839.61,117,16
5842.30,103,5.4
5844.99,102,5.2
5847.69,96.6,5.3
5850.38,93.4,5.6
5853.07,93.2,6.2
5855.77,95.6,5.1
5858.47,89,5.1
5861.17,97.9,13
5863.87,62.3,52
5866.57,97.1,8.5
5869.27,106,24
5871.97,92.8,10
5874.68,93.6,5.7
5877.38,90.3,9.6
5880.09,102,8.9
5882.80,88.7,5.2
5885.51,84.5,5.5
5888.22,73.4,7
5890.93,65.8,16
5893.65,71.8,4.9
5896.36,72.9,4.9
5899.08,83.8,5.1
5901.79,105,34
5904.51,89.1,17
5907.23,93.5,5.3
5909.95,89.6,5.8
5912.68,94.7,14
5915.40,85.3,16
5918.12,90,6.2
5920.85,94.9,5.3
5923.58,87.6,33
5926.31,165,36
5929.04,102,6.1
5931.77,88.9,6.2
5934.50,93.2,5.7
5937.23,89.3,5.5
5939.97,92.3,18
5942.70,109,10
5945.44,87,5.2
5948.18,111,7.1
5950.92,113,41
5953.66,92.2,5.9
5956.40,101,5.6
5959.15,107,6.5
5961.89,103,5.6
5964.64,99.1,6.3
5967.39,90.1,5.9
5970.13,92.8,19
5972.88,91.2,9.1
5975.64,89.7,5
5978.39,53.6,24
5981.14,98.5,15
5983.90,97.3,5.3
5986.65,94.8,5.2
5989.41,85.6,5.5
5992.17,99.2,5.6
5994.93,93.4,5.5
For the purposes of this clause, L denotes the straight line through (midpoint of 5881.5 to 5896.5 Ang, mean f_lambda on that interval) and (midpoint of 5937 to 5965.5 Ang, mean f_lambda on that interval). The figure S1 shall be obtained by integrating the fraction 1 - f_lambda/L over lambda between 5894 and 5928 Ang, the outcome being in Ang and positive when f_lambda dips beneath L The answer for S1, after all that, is -4.0 Ang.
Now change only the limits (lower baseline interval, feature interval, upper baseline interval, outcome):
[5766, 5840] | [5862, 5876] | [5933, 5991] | 0.8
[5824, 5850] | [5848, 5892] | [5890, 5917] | 1.7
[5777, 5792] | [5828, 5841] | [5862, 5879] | -1.3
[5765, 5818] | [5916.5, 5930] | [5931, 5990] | -1.8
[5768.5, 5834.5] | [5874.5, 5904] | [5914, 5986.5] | 3.8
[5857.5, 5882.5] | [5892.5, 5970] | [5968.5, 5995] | -5.0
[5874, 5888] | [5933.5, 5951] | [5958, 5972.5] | -0.5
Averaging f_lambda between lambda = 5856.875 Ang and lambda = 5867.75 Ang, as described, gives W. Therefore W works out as 86.6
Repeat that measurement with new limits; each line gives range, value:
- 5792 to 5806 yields 97.1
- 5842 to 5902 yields 89.1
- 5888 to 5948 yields 92.8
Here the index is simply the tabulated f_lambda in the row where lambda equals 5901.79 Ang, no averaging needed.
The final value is 105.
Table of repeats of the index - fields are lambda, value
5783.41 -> 94.9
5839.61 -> 117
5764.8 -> 93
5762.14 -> 108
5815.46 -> 98.5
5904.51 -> 89.1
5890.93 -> 65.8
